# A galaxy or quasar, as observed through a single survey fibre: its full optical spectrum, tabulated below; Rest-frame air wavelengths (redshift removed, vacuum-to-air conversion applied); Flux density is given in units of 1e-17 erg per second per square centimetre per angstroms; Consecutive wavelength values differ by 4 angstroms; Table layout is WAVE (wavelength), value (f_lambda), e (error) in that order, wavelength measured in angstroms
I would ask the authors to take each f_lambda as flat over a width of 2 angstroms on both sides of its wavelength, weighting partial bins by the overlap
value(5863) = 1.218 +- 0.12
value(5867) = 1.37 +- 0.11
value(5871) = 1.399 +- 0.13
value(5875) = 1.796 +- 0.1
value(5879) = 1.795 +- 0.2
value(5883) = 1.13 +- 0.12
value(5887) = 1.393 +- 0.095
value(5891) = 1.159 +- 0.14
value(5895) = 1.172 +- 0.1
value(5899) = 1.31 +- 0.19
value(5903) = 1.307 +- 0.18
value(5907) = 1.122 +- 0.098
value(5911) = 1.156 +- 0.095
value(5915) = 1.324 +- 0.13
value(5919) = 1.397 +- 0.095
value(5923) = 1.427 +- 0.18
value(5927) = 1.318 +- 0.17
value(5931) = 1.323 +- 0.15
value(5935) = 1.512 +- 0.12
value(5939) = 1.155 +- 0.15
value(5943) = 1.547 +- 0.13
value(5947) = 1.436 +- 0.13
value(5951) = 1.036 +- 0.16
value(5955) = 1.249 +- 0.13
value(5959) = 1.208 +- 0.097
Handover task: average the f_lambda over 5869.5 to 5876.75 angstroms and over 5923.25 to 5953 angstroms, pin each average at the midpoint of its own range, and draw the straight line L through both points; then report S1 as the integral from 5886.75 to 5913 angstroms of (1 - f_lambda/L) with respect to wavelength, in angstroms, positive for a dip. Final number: 4.82 angstroms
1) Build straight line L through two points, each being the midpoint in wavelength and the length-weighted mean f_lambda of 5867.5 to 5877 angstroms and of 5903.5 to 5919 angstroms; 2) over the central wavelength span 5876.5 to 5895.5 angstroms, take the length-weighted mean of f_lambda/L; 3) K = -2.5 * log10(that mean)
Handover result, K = 0.07 mag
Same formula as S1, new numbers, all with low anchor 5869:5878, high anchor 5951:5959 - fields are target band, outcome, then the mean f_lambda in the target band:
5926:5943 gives -0.79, 1.35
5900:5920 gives 2.34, 1.26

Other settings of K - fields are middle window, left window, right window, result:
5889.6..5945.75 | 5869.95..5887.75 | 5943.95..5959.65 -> 0.05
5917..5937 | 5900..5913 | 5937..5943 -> -0.12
